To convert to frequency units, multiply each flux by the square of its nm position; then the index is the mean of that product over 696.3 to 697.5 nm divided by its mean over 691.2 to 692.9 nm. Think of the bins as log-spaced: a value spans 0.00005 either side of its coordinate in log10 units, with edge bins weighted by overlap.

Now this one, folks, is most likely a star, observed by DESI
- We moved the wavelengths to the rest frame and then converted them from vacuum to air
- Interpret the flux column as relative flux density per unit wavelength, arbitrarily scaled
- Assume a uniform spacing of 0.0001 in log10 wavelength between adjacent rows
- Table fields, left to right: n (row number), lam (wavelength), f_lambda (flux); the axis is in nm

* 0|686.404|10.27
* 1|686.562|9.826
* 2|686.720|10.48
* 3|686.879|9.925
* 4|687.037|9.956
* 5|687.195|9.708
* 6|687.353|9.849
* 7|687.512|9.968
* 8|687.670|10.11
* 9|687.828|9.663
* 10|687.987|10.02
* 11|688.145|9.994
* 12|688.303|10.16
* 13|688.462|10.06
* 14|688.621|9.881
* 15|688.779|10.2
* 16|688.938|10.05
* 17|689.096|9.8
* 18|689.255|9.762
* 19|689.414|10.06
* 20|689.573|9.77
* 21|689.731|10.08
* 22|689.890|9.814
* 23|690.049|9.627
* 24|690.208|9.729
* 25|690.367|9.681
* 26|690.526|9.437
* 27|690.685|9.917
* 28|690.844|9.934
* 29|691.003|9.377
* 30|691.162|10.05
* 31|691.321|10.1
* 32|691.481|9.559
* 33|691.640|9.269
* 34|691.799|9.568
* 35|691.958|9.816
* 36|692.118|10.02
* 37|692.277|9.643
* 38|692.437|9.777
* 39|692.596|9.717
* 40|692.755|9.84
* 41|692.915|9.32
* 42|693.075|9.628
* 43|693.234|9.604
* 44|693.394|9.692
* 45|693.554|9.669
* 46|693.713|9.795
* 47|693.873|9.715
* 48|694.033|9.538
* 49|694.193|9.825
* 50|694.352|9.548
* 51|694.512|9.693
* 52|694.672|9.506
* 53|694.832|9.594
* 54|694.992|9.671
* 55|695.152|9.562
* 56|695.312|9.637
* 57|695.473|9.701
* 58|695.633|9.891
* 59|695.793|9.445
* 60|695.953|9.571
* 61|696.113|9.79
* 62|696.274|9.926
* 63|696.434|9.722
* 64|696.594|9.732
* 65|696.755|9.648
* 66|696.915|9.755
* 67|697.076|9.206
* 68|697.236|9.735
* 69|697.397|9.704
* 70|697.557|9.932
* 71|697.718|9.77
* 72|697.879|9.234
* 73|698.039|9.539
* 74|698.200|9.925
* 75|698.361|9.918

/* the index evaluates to 1.01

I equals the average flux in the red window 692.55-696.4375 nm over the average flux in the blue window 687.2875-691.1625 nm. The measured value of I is 0.98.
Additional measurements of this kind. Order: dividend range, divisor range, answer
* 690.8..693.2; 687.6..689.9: 0.97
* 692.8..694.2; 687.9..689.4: 0.96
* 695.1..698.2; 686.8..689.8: 0.97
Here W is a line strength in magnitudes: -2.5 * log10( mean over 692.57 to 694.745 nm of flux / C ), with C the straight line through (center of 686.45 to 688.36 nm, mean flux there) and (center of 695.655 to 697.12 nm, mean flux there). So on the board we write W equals 0.01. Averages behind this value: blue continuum 9.98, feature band 9.65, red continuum 9.66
